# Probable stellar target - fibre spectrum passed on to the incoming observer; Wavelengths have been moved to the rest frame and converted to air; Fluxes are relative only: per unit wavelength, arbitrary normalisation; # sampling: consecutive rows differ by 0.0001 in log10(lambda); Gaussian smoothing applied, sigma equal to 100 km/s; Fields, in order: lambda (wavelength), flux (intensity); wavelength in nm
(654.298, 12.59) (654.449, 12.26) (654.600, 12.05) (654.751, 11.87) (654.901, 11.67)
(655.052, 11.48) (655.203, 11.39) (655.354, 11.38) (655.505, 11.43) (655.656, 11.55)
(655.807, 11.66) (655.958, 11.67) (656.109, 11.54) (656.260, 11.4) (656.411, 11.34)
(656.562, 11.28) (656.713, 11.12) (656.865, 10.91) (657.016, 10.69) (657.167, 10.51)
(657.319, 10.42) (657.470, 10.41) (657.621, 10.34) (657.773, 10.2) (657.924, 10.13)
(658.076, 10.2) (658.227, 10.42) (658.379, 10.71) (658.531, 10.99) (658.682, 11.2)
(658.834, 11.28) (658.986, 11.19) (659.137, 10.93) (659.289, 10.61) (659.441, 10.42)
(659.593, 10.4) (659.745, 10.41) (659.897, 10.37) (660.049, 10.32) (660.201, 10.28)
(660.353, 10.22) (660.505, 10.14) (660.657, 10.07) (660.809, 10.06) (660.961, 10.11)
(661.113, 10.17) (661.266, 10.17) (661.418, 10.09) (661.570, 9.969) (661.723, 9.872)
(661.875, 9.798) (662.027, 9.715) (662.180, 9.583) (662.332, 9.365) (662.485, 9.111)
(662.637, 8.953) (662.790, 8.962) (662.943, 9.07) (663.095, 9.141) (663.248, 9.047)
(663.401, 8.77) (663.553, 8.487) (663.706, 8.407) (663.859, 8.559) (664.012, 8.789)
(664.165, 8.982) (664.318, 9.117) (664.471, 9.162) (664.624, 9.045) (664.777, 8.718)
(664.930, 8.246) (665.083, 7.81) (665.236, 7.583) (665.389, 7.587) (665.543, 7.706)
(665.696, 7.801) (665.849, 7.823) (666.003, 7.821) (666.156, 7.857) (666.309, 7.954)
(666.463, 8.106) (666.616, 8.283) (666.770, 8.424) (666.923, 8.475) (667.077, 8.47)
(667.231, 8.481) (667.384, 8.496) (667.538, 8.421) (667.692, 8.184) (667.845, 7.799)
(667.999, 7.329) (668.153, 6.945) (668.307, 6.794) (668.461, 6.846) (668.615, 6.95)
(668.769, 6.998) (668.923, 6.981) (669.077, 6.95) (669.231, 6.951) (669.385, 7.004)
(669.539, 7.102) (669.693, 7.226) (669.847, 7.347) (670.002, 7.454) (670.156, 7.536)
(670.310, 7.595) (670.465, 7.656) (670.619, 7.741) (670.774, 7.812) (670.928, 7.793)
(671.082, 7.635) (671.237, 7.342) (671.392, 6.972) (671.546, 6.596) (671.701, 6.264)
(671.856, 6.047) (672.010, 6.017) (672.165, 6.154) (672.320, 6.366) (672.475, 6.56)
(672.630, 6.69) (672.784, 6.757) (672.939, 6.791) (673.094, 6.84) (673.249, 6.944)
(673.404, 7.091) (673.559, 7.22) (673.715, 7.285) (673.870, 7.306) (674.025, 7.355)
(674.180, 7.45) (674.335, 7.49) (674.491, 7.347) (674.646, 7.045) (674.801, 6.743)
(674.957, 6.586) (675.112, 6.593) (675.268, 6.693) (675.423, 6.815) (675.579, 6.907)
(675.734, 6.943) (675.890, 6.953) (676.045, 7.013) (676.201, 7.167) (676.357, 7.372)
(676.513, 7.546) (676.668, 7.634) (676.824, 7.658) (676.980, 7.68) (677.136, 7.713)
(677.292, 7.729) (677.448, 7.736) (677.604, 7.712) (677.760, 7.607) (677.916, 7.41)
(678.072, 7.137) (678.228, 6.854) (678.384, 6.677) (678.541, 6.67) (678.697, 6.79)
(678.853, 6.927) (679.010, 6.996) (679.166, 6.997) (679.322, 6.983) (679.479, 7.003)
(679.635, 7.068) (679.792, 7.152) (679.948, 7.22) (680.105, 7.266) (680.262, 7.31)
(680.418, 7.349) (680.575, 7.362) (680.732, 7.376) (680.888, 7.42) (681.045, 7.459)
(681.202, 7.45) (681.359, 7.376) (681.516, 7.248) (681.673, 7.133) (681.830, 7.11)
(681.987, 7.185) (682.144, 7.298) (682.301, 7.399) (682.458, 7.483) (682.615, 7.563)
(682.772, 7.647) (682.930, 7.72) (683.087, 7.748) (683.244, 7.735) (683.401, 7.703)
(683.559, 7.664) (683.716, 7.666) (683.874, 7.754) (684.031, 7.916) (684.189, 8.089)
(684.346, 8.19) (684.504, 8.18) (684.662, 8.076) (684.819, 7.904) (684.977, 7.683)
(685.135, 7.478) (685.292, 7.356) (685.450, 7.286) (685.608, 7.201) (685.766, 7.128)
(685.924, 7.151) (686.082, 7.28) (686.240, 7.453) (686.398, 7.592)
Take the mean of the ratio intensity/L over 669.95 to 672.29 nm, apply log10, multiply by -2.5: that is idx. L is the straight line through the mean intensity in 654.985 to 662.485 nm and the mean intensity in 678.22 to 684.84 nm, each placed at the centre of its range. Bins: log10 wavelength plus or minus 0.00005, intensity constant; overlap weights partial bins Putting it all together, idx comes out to 0.24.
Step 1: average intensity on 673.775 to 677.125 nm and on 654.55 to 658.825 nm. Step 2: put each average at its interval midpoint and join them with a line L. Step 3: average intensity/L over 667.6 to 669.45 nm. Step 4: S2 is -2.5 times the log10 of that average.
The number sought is 0.20 mag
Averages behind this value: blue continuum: 11.1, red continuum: 7.17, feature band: 7.16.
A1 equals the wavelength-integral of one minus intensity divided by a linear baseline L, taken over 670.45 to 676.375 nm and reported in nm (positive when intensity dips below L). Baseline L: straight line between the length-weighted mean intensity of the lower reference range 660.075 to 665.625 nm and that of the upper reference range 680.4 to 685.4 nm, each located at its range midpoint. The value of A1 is 0.98 nm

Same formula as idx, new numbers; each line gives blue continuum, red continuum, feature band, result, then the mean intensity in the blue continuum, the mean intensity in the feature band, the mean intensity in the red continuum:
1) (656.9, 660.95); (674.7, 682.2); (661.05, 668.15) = 0.11 mag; 10.5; 8.67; 7.19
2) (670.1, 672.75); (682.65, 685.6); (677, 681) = 0.03 mag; 6.98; 7.23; 7.75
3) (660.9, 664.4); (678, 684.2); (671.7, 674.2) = 0.21 mag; 9.31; 6.77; 7.31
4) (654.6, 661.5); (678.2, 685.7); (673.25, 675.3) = 0.20 mag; 10.8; 7.09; 7.4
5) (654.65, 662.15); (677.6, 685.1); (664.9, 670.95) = 0.22 mag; 10.7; 7.65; 7.41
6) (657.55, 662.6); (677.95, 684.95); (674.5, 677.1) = 0.15 mag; 10.3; 7.1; 7.4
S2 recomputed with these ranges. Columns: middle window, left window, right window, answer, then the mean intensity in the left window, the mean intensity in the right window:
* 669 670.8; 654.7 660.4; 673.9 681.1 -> 0.171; 10.9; 7.19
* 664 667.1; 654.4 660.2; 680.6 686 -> 0.197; 11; 7.55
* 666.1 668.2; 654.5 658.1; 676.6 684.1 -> 0.165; 11.1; 7.37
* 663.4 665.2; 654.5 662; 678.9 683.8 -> 0.142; 10.7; 7.35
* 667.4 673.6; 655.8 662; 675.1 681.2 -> 0.200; 10.6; 7.21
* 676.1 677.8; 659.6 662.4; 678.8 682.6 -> 0.026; 10.1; 7.24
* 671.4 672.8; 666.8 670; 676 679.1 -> 0.161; 7.5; 7.3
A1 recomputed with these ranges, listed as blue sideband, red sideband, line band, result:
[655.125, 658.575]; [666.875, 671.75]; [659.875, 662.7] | -0.06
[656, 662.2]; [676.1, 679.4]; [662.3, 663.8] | 0.14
